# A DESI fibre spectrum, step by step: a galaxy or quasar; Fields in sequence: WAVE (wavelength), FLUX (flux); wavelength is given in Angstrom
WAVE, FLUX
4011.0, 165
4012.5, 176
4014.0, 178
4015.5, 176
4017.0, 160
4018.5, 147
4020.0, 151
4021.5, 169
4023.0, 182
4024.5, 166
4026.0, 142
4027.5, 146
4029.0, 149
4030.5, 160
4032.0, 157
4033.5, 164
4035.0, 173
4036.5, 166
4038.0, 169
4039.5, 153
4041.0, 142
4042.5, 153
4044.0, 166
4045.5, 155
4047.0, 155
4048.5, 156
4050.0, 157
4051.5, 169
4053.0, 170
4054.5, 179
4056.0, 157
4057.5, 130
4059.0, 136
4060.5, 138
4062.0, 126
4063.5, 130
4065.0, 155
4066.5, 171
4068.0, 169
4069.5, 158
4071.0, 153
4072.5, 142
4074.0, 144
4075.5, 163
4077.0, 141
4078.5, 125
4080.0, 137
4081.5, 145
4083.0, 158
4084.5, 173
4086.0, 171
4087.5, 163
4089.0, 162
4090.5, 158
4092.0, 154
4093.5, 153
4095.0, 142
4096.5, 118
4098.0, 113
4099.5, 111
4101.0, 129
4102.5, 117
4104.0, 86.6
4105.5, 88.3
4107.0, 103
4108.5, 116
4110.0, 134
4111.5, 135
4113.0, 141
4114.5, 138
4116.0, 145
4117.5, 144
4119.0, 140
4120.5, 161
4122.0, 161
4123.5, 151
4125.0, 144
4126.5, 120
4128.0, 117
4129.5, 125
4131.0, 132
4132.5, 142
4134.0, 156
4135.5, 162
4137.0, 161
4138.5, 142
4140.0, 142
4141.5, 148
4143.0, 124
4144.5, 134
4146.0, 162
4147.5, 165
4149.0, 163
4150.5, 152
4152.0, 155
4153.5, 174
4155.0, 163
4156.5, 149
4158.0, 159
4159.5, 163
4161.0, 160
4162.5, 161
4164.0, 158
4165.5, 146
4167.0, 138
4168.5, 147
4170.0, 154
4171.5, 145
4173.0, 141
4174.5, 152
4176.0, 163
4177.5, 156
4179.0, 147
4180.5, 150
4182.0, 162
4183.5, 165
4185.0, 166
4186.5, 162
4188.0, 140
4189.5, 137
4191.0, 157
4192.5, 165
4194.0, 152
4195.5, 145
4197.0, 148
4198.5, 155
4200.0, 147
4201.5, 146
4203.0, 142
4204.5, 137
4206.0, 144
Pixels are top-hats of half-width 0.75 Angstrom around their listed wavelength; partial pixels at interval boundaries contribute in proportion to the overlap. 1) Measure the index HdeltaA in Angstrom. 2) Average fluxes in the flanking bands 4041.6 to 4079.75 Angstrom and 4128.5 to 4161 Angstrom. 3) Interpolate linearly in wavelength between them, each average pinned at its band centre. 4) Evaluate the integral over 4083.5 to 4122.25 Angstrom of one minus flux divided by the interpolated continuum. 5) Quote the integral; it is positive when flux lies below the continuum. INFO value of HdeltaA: 3.8 Angstrom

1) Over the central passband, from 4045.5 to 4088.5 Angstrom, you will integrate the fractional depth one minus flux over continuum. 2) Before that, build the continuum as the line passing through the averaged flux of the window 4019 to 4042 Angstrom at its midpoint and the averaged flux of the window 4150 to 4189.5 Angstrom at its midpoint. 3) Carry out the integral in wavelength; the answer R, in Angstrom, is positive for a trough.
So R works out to 1.4 Angstrom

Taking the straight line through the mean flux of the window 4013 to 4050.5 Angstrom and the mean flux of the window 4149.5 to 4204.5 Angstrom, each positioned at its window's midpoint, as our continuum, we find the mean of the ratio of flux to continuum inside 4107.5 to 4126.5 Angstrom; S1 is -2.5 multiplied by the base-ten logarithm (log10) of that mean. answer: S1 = 0.11 mag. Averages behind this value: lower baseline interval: 160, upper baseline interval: 153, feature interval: 141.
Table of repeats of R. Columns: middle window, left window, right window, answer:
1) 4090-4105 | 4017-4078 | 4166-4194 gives 2.6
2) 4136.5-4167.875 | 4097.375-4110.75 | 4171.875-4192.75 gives -3.6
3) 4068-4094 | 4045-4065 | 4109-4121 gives -1.2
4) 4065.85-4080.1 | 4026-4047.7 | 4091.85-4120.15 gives -1.0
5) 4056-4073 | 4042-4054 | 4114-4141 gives 1.1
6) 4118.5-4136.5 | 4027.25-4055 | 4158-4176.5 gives 1.4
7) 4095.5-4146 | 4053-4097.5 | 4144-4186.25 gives 6.5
